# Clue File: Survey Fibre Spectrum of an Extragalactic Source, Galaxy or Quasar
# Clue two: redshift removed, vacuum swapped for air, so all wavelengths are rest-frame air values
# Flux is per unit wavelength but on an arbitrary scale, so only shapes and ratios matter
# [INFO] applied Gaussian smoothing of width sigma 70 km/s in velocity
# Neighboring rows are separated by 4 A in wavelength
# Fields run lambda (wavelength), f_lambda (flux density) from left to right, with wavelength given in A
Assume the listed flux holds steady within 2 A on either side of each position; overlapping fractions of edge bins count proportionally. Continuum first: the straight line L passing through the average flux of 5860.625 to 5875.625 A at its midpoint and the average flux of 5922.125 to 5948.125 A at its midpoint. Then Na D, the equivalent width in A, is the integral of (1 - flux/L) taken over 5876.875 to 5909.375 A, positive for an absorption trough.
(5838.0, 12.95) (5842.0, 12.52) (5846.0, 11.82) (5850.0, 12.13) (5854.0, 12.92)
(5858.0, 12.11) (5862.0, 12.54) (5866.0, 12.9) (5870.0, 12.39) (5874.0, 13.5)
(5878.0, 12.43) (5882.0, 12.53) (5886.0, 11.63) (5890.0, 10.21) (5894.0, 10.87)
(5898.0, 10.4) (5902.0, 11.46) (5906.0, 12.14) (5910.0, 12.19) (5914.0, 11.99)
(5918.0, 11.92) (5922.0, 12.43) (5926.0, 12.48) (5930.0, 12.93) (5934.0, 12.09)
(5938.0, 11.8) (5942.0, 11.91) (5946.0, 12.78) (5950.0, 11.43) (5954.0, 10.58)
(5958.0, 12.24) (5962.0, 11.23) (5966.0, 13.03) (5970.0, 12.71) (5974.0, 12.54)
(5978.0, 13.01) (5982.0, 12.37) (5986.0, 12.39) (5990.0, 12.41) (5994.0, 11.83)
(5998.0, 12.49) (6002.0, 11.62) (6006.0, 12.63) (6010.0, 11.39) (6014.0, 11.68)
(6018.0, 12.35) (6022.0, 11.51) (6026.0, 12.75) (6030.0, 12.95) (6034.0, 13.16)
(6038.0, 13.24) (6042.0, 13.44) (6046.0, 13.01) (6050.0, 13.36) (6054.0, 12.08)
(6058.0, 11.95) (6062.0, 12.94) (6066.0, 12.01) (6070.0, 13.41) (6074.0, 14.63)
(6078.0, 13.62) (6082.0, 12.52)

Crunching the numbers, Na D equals 3.0 A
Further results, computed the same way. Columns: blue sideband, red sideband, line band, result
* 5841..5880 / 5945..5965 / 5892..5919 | 1.24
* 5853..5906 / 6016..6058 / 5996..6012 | 0.70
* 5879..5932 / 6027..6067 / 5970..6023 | 1.08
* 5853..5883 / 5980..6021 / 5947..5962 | 0.99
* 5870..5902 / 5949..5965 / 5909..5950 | -2.34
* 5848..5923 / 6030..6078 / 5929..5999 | 1.72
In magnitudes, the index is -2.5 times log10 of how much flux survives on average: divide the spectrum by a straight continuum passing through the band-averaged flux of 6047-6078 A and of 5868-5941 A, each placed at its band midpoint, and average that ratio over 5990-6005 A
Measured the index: 0.041 mag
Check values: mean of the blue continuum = 12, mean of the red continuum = 13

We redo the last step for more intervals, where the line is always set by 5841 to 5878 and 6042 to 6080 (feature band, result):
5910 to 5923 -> 0.05 mag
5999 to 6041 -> 0.05 mag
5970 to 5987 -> 0.02 mag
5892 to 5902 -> 0.17 mag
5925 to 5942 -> 0.04 mag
